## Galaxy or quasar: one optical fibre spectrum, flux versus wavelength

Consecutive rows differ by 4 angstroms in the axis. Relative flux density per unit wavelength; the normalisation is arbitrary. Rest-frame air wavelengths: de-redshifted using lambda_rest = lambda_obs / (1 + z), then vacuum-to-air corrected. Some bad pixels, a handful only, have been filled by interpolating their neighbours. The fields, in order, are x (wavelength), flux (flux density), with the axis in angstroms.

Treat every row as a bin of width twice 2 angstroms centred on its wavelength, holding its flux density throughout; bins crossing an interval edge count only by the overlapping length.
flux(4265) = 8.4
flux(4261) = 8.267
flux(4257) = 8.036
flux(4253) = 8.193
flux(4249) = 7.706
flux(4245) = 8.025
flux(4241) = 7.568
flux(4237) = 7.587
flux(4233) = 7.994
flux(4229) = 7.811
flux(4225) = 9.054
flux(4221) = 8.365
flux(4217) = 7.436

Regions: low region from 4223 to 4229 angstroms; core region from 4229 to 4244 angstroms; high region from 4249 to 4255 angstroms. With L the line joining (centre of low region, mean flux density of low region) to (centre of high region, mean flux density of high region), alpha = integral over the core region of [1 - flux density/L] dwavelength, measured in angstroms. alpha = 1.2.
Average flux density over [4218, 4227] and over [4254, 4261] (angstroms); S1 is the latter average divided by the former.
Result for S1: 0.95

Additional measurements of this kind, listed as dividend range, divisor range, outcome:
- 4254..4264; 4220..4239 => 1.00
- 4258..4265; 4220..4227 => 0.94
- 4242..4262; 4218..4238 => 0.98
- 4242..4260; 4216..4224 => 0.99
